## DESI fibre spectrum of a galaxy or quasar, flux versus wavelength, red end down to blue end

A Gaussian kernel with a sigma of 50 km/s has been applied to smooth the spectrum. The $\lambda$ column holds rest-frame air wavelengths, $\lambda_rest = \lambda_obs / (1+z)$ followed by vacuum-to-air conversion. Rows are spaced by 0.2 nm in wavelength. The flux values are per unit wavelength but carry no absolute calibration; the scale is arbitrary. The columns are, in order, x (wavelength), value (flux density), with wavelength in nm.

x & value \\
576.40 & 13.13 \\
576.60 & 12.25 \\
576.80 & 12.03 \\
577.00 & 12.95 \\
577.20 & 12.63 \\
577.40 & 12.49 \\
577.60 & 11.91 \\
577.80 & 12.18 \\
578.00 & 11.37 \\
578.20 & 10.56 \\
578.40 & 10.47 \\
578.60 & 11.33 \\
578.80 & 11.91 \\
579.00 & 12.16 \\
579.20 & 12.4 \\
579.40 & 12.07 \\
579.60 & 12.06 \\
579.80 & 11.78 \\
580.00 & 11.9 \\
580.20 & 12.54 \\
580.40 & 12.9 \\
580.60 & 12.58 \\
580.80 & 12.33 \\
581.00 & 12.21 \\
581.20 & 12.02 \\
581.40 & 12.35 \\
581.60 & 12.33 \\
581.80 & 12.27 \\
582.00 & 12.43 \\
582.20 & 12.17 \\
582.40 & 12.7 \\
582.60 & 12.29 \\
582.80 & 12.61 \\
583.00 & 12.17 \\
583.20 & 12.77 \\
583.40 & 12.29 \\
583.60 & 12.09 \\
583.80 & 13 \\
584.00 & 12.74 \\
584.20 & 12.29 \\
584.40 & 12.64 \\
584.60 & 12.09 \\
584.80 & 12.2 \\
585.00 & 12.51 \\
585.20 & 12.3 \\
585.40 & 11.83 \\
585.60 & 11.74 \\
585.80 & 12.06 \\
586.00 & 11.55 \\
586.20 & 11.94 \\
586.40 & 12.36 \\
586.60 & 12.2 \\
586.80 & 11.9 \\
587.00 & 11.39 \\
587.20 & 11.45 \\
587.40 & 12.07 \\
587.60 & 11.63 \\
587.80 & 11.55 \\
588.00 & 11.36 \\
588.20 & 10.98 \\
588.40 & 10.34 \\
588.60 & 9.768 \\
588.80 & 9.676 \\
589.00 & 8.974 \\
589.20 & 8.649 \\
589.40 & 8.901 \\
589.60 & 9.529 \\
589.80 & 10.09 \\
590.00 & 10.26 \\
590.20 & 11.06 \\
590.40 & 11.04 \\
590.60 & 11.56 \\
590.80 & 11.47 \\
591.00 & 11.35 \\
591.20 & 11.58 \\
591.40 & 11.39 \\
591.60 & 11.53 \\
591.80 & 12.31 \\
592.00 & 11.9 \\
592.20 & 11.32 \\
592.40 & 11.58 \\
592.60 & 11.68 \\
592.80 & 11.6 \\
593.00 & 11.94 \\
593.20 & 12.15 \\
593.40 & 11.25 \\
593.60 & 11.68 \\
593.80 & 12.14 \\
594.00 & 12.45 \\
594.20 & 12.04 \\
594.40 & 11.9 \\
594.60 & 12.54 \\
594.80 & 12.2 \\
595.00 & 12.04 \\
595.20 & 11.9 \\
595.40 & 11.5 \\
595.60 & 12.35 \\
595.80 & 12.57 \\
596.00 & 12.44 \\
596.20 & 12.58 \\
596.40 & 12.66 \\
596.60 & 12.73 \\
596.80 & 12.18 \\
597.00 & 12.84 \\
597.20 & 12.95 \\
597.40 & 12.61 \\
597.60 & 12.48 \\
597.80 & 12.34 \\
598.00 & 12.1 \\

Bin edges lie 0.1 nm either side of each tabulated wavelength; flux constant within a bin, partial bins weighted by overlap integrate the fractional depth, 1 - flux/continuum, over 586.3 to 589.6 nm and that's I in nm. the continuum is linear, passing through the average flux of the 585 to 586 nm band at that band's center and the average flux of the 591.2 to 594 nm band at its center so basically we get 0.31 nm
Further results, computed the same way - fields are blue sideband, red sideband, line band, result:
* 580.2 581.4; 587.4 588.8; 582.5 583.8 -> -0.053 nm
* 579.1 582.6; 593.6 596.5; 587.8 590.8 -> 0.490 nm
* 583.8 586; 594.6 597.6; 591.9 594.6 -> 0.113 nm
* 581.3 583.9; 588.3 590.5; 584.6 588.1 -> -0.285 nm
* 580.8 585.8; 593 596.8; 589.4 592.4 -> 0.273 nm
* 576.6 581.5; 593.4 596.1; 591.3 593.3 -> 0.059 nm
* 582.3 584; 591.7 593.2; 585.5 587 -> 0.041 nm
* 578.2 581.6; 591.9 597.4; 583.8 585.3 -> -0.047 nm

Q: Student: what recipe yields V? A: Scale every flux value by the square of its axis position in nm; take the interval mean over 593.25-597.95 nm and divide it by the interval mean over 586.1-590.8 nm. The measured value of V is 1.16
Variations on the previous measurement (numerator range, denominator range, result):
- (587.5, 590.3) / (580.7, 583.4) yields 0.84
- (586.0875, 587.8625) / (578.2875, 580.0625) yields 1.03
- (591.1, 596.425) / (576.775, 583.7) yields 1.03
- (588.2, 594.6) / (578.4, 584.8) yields 0.93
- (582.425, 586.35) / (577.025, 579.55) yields 1.06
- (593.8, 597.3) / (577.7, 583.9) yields 1.07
